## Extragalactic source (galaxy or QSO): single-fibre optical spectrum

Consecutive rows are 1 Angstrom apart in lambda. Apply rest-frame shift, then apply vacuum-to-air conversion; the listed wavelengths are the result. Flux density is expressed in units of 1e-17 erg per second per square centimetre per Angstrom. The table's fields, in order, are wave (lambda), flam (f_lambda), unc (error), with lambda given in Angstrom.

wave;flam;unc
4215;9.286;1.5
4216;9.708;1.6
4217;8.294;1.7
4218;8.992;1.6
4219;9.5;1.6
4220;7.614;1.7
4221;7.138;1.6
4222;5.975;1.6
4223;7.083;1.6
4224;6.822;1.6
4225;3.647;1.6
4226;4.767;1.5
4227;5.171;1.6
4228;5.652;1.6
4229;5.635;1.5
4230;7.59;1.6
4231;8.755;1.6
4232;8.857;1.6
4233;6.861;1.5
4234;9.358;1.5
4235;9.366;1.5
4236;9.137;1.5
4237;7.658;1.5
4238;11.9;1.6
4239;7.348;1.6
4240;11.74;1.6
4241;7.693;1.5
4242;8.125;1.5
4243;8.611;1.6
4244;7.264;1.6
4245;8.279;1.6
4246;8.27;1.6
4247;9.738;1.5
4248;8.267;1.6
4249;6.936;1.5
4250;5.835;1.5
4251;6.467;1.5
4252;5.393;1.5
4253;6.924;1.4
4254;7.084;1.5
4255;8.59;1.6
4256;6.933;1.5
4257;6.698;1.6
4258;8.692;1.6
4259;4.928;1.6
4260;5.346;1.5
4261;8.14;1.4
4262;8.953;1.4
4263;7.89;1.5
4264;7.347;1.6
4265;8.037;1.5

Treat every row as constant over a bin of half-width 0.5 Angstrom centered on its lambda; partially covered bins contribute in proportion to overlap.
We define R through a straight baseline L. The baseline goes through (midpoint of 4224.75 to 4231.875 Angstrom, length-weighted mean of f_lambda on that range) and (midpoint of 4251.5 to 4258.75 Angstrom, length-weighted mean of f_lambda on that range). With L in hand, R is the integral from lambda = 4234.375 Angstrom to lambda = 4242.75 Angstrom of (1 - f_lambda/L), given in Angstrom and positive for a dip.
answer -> -3.4 Angstrom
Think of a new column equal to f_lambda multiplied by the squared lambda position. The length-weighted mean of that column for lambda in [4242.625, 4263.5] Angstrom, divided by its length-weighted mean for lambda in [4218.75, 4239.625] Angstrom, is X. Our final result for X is 1.01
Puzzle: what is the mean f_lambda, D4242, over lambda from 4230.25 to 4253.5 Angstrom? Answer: 8.2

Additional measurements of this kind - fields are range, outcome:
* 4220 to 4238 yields 7.18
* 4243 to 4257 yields 7.4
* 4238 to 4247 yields 8.68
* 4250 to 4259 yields 6.91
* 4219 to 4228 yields 6.2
